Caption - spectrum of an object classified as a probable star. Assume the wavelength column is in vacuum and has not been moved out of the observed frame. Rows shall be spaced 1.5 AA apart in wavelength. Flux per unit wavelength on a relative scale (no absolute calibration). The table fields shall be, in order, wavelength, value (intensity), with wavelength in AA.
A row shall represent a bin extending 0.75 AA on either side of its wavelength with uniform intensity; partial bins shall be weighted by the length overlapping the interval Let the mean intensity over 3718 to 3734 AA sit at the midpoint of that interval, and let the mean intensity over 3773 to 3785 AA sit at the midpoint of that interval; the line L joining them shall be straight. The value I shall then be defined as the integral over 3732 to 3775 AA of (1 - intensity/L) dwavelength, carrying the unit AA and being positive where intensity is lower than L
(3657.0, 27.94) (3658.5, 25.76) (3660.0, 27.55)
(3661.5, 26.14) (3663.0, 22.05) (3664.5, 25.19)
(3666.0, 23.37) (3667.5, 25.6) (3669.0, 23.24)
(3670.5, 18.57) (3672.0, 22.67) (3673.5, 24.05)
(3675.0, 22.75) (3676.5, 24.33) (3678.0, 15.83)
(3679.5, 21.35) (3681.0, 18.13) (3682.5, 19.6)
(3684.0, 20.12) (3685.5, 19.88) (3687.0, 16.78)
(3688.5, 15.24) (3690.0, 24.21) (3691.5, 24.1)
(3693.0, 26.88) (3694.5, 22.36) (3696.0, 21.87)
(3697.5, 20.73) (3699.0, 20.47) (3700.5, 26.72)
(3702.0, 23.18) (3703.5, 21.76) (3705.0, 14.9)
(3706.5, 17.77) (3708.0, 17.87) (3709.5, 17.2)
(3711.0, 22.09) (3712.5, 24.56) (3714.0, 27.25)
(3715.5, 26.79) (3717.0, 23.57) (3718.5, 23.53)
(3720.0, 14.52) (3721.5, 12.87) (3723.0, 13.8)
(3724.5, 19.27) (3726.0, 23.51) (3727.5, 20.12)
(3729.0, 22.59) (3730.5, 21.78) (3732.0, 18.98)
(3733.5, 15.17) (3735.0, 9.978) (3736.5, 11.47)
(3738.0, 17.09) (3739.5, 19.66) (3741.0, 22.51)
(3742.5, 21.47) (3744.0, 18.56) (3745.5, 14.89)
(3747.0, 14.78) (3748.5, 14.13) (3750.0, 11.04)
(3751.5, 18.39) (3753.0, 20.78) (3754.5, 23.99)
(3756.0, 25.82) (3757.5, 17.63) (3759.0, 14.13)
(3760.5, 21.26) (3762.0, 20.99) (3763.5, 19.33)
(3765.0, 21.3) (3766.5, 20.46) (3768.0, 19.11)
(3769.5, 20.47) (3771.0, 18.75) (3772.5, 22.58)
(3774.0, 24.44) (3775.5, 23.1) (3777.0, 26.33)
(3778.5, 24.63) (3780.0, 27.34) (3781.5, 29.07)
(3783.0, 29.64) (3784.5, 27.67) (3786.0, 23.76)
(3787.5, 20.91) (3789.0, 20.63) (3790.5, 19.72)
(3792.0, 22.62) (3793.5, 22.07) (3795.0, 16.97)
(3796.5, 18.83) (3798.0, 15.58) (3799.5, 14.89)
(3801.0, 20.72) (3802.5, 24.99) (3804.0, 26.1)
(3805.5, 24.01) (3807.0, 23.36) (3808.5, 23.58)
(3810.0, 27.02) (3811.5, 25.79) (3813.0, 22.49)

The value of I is 7.9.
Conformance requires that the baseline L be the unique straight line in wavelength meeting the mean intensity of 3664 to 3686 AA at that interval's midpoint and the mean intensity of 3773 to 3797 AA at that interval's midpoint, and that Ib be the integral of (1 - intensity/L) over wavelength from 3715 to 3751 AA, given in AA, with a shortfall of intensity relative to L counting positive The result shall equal 7.5 AA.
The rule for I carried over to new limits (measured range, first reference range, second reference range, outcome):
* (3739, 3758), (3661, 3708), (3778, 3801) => 2.8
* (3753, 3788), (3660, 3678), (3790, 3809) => -1.9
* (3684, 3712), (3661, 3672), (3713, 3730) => 1.4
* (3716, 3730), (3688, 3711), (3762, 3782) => 1.4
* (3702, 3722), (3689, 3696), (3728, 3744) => 0.6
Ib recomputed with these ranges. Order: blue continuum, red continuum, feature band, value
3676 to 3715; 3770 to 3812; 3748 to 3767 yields 2.6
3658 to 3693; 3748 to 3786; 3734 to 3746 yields 2.7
